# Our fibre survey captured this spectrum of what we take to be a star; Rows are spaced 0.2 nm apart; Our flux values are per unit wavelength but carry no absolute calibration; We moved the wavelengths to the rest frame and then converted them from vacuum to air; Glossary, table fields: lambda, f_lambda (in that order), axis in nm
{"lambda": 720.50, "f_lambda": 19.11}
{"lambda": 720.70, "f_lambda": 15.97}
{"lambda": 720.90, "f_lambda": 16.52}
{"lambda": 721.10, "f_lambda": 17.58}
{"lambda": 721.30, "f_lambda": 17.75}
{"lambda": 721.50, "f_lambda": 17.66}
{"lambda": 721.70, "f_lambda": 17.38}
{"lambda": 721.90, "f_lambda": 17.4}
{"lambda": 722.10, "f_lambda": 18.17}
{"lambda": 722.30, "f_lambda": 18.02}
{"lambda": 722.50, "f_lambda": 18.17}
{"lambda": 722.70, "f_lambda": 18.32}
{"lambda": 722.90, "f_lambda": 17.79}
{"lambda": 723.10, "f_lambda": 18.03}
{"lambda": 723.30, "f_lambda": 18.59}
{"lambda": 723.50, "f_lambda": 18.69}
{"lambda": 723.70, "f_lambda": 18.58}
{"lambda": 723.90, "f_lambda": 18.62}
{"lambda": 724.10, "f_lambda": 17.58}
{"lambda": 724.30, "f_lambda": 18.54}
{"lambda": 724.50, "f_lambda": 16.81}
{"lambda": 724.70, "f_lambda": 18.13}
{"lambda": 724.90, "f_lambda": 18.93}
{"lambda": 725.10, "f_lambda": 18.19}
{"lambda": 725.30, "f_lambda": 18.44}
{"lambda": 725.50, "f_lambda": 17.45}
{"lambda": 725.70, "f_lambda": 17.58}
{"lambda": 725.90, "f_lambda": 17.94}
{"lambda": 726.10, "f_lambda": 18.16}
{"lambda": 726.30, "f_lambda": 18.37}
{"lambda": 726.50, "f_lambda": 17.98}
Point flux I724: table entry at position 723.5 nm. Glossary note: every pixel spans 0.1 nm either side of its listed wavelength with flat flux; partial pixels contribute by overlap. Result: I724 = 18.69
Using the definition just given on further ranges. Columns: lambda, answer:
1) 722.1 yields 18.17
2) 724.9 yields 18.93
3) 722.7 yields 18.32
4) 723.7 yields 18.58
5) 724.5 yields 16.81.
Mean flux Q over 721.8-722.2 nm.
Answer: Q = 17.8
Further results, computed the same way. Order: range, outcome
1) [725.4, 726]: 17.7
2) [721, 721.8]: 17.6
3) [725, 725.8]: 17.9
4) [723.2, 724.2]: 18.4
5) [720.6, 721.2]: 16.7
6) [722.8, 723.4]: 18.1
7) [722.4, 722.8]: 18.2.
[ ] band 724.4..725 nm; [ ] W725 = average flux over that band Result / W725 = 18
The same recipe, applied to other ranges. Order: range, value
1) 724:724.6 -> 17.6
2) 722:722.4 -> 18.1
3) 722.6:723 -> 18.1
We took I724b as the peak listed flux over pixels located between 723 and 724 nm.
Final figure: 18.69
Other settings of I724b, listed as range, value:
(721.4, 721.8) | 17.66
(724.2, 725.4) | 18.93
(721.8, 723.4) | 18.59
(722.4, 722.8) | 18.32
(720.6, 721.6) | 17.75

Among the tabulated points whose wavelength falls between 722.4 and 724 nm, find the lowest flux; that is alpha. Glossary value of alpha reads 17.79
